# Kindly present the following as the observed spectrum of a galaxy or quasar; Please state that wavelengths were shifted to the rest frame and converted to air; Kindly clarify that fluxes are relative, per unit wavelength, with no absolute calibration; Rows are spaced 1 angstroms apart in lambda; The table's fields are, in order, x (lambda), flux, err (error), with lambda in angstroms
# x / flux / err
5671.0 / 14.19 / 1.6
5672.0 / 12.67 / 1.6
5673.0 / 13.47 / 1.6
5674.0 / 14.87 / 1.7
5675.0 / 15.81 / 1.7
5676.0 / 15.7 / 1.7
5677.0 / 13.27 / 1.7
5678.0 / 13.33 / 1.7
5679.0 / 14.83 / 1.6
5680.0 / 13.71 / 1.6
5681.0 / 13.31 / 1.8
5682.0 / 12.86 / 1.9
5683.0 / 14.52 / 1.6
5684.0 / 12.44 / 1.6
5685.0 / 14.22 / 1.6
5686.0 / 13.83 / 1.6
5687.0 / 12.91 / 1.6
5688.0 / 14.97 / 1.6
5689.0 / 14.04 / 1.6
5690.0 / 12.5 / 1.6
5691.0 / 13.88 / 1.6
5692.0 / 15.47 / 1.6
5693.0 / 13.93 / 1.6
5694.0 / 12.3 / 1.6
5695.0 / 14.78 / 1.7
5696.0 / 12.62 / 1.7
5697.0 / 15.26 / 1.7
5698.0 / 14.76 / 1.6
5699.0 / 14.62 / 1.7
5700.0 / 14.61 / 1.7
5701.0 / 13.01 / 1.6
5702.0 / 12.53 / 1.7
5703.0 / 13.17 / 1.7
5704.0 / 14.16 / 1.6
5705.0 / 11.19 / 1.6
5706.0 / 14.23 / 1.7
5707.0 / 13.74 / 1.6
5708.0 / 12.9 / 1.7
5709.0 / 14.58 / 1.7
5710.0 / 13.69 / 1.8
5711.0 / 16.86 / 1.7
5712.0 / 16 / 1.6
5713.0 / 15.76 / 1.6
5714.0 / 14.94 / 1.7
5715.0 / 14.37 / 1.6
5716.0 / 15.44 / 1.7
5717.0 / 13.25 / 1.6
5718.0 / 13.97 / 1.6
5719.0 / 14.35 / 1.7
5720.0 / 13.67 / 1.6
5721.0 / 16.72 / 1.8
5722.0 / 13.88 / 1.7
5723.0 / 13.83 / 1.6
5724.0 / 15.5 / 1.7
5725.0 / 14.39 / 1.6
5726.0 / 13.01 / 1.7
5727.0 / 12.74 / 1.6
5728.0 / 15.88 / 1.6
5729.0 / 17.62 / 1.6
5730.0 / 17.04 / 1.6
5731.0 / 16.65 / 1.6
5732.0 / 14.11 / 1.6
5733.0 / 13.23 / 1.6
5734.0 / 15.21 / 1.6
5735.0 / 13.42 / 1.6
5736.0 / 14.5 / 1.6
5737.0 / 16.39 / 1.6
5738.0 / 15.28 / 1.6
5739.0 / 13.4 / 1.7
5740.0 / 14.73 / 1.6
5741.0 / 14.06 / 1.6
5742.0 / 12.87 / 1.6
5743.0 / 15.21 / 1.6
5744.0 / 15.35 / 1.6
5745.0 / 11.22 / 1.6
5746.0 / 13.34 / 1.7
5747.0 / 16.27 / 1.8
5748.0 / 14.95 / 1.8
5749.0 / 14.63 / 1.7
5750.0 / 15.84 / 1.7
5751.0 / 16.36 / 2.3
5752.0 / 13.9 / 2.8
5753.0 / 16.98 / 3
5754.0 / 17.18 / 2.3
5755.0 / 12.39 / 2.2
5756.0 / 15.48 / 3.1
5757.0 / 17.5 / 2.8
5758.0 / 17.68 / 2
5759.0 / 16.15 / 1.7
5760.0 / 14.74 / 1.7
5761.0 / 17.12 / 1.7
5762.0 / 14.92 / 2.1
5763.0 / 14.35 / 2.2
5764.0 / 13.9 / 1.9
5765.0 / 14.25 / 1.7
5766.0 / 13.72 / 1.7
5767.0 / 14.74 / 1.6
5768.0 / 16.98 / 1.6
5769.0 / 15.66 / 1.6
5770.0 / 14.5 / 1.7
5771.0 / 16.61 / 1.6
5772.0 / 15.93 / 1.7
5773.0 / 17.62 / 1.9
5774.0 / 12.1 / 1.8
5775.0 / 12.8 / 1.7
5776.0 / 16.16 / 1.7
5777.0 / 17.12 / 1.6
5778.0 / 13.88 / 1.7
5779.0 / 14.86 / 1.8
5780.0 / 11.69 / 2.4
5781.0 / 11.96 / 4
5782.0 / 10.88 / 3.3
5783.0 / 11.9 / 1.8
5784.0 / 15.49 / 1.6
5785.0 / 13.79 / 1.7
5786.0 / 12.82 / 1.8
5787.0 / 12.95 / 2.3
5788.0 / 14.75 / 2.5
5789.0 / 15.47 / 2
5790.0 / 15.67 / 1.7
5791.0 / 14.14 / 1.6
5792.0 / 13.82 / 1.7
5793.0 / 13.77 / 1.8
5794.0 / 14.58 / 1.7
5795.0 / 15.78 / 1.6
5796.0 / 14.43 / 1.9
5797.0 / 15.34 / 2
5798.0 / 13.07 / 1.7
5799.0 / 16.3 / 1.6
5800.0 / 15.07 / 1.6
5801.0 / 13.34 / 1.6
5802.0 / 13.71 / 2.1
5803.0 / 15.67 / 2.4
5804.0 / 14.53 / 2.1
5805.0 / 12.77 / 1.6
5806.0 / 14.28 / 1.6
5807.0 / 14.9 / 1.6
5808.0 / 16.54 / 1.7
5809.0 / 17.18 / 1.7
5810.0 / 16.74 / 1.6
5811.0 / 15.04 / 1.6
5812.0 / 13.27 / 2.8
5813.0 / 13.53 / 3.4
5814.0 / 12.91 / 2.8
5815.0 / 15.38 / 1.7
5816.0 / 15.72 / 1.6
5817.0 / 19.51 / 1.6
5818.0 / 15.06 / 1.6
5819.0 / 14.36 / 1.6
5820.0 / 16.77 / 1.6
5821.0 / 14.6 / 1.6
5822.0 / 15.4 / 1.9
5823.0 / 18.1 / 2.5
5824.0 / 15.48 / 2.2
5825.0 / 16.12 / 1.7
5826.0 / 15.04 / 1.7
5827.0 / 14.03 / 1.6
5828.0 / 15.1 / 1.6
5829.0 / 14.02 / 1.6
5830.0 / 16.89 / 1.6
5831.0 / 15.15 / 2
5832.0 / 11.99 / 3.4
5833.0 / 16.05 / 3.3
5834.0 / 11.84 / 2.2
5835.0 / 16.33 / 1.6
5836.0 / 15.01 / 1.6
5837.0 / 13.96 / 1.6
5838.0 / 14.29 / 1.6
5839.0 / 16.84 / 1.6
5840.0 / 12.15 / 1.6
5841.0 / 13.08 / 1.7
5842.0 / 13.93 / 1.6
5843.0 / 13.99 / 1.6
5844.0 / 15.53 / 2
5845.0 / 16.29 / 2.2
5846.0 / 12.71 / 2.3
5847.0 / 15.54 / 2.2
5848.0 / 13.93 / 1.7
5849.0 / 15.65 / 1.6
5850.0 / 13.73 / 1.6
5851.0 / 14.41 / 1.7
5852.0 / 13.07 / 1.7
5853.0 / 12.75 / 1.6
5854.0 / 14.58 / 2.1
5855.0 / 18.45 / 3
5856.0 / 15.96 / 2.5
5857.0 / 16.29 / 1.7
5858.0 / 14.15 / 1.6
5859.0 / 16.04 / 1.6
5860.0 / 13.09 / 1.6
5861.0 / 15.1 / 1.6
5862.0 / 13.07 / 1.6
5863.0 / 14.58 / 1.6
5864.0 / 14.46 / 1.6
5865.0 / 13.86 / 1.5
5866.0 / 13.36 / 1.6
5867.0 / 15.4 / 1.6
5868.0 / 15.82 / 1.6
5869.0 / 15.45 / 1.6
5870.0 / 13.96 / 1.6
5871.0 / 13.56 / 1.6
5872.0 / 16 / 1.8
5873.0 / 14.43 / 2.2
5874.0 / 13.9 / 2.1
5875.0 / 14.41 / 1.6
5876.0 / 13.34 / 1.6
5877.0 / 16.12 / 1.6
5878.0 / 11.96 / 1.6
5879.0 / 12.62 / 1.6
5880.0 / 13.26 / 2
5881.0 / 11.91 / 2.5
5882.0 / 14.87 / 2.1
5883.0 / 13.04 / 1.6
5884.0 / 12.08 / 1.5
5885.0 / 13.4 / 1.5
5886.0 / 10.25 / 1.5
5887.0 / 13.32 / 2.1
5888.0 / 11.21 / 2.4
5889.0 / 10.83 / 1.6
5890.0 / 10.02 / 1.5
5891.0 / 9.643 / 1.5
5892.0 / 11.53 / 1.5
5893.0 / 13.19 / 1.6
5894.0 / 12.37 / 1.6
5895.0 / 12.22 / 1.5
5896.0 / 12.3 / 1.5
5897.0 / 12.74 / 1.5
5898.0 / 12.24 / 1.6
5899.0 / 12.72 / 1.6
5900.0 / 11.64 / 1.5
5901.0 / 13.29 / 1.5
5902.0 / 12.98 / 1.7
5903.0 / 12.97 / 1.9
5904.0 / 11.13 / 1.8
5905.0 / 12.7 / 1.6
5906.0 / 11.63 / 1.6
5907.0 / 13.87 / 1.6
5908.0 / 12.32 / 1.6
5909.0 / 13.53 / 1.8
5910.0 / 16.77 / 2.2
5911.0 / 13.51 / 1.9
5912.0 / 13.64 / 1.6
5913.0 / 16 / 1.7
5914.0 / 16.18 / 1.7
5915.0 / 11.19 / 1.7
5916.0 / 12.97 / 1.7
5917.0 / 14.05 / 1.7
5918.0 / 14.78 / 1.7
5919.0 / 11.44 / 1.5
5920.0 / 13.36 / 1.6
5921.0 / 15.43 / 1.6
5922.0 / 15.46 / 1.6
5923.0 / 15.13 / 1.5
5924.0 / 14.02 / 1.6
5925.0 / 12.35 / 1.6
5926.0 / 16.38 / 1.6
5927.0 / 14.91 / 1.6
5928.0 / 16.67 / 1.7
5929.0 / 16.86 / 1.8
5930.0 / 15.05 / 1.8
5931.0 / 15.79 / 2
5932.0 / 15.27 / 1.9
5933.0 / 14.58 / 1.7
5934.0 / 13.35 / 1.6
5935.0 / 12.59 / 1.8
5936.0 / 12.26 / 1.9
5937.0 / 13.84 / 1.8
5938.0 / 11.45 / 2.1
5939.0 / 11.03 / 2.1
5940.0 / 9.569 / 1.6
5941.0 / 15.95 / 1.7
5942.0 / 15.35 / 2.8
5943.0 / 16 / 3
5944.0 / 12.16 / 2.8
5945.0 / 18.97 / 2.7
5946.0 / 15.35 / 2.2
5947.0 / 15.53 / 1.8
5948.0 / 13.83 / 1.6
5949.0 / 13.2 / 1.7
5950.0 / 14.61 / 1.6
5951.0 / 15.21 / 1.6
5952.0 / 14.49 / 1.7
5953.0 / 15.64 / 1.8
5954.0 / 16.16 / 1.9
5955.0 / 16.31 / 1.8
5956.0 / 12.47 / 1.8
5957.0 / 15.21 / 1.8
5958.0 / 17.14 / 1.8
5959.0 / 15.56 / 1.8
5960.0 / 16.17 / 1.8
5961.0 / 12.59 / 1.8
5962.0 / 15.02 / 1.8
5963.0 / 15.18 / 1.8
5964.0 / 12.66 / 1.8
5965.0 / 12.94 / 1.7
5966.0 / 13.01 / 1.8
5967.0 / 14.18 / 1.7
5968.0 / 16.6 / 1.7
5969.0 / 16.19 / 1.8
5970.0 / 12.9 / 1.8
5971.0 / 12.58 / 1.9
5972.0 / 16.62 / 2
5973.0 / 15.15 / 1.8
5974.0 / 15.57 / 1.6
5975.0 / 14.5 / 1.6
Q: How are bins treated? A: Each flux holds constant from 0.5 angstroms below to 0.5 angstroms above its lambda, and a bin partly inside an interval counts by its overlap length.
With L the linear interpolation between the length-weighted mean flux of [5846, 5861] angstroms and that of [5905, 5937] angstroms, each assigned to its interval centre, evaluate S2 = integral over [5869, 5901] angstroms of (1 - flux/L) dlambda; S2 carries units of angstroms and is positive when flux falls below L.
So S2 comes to 3.78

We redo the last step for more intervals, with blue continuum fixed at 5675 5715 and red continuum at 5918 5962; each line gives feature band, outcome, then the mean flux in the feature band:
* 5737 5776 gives -2.5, 15.1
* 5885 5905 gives 3.4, 12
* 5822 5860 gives -1.3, 14.8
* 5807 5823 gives -1.4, 15.5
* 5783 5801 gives -0.3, 14.4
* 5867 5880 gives 0.1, 14.3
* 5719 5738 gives -1.1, 14.9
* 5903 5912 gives 0.8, 13.2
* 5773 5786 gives 0.5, 13.7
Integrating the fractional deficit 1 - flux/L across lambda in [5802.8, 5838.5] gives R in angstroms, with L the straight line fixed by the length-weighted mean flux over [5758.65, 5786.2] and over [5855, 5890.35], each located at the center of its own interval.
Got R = -2.3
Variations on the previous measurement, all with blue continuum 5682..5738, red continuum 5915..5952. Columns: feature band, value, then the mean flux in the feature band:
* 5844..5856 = -0.38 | 14.7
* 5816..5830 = -1.39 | 15.7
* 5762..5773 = -0.67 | 15.2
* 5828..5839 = -0.31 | 14.7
